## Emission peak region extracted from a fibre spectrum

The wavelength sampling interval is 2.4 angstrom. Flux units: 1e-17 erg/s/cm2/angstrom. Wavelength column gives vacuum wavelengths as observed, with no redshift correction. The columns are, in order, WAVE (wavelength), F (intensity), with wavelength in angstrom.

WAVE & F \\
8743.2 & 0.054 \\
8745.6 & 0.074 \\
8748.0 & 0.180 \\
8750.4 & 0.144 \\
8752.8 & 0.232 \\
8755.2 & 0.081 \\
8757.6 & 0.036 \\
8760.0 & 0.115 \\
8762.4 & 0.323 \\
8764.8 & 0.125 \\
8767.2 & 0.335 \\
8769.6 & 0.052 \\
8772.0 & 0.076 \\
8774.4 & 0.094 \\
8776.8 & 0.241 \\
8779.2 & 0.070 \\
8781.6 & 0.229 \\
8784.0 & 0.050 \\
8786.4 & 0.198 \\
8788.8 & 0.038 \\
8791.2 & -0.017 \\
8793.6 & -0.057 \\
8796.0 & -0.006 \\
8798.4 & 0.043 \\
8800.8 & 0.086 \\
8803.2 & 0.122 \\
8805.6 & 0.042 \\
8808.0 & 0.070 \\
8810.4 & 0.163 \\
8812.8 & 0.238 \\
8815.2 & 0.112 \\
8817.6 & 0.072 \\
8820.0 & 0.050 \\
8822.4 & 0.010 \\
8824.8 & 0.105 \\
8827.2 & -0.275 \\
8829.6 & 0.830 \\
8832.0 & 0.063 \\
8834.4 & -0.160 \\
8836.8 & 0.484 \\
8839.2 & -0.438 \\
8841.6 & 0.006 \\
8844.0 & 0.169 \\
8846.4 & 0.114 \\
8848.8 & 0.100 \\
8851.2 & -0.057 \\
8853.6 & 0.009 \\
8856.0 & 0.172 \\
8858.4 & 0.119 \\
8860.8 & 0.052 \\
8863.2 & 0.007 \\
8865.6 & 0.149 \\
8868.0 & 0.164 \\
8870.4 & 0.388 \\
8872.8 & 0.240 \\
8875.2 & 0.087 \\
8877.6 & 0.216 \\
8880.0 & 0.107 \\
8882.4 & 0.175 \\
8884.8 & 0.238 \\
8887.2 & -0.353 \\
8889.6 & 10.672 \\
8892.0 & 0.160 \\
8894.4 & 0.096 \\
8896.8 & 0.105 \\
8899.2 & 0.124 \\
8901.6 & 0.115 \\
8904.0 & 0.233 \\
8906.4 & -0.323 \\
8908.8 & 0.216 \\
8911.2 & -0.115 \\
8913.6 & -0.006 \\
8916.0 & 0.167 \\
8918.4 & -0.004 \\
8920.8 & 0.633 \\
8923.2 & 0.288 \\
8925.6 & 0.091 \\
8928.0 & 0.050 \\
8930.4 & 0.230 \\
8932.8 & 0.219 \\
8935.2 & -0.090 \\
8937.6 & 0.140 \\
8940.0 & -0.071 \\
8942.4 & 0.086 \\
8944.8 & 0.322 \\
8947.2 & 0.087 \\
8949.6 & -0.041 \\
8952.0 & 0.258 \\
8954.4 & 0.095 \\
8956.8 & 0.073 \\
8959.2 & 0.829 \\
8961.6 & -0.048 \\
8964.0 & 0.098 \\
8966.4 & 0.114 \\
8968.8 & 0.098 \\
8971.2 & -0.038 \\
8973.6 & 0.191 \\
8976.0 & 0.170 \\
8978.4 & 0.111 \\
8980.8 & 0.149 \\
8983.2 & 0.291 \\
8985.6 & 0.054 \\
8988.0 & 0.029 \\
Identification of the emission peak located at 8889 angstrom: Mg II 2798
